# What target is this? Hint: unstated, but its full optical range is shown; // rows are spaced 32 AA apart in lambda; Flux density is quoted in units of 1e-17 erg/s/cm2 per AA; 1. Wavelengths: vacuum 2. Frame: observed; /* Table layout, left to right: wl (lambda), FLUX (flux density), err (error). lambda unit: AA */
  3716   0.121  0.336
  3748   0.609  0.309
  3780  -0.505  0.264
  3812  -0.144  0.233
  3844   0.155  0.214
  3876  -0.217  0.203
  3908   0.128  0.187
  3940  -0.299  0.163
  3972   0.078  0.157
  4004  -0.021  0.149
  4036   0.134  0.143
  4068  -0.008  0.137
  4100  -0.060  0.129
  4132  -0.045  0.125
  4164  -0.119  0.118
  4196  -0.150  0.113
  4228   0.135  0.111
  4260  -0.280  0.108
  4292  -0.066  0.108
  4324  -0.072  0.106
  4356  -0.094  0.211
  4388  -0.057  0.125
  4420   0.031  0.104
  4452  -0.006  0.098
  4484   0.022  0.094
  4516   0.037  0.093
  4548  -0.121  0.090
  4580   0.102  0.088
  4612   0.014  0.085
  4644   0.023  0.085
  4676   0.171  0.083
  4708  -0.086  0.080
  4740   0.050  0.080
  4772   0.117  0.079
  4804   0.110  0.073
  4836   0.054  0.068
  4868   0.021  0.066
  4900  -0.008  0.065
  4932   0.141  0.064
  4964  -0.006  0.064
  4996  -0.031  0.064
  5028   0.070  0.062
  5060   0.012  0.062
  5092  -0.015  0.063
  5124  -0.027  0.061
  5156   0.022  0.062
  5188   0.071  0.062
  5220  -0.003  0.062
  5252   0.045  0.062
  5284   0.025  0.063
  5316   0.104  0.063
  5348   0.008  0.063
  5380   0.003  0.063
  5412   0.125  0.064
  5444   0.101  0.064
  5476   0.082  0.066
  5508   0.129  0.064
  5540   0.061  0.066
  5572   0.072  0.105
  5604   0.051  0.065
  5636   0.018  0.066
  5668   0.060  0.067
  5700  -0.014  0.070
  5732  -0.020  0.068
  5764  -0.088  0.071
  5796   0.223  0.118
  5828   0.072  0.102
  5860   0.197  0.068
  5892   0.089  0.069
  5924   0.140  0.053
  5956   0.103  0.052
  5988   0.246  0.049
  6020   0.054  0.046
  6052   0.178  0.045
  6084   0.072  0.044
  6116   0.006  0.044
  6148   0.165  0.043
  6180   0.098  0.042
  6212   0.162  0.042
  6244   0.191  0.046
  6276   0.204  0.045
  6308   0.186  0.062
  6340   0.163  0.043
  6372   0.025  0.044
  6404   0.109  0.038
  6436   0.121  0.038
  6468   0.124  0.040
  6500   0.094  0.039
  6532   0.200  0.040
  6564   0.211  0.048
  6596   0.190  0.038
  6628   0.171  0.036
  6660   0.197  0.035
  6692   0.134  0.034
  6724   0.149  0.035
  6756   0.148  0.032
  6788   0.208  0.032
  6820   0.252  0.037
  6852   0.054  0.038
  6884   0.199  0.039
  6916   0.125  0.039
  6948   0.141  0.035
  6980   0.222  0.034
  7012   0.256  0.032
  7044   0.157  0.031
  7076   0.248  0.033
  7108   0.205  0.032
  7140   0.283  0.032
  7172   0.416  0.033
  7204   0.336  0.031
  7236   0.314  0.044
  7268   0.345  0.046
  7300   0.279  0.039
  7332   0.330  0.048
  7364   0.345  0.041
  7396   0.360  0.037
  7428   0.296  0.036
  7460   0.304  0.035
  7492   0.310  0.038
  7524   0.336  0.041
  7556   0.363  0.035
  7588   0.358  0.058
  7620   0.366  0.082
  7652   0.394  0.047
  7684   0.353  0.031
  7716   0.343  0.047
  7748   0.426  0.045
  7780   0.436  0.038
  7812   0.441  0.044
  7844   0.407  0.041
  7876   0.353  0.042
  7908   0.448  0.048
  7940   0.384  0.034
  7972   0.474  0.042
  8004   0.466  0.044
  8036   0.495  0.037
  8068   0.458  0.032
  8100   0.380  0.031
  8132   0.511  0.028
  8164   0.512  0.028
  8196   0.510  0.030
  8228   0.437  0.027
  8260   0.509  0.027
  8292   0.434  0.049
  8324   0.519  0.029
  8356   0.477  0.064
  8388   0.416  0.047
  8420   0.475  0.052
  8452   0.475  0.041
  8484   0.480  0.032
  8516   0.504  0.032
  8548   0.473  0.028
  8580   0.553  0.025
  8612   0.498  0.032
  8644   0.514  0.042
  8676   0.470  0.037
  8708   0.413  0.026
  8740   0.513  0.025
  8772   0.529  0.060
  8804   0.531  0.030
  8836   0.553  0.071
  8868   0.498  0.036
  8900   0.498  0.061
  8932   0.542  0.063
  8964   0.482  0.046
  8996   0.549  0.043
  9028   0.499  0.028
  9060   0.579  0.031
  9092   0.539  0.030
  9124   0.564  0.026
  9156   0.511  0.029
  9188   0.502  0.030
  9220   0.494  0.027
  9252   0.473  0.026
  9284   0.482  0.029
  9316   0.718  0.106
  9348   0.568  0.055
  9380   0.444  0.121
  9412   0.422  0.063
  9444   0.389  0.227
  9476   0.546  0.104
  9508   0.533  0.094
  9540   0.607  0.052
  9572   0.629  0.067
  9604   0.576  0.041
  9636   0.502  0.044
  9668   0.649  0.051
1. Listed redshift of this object 0.788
